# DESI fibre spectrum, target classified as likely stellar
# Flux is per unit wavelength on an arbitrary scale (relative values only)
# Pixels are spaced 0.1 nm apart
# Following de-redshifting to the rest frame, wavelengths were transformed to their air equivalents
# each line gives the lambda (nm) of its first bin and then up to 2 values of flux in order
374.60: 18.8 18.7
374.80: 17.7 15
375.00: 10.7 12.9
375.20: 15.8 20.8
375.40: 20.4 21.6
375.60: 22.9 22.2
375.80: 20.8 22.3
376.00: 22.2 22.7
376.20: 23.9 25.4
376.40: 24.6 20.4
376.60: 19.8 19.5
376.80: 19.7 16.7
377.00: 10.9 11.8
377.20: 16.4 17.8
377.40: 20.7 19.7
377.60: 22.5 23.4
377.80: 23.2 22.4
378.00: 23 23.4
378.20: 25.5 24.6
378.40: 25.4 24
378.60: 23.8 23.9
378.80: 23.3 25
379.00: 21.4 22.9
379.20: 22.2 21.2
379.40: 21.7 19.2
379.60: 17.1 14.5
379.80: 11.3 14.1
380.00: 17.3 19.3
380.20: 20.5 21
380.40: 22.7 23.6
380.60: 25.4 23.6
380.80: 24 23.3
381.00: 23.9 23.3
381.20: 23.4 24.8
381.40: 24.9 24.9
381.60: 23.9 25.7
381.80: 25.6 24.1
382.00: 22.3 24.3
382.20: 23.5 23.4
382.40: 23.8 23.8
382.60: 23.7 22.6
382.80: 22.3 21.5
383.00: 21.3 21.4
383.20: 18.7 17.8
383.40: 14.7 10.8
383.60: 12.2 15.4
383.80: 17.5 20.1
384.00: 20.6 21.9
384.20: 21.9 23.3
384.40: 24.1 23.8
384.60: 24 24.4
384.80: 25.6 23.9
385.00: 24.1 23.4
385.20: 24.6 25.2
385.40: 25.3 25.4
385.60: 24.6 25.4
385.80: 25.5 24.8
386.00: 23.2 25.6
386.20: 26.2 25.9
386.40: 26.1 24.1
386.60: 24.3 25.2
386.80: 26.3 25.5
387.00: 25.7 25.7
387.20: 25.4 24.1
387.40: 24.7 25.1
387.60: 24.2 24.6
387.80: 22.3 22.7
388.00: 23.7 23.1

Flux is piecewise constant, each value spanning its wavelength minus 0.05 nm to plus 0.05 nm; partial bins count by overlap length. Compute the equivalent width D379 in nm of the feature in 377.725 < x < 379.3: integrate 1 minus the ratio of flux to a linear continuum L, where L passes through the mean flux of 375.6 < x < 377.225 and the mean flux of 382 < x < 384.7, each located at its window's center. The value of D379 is -0.25 nm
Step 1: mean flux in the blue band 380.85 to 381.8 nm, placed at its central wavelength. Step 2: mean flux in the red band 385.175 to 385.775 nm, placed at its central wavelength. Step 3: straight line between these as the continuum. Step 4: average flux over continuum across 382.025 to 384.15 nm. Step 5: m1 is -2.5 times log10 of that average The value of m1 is 0.222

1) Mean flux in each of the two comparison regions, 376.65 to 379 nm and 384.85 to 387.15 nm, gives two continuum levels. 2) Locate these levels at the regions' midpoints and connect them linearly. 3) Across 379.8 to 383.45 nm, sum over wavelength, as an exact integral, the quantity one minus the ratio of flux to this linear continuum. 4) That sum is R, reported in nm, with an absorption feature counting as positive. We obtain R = 0.12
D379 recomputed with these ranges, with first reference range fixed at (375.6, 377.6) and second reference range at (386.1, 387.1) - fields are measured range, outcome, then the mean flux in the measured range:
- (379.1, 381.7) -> 0.09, 21.4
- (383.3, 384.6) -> 0.27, 19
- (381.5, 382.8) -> -0.05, 23.9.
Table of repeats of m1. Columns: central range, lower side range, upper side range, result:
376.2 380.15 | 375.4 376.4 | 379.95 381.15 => 0.10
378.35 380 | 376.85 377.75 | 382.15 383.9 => -0.12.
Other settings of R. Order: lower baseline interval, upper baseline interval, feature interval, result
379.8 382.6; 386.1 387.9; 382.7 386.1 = 0.31 nm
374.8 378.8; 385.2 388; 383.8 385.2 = 0.06 nm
